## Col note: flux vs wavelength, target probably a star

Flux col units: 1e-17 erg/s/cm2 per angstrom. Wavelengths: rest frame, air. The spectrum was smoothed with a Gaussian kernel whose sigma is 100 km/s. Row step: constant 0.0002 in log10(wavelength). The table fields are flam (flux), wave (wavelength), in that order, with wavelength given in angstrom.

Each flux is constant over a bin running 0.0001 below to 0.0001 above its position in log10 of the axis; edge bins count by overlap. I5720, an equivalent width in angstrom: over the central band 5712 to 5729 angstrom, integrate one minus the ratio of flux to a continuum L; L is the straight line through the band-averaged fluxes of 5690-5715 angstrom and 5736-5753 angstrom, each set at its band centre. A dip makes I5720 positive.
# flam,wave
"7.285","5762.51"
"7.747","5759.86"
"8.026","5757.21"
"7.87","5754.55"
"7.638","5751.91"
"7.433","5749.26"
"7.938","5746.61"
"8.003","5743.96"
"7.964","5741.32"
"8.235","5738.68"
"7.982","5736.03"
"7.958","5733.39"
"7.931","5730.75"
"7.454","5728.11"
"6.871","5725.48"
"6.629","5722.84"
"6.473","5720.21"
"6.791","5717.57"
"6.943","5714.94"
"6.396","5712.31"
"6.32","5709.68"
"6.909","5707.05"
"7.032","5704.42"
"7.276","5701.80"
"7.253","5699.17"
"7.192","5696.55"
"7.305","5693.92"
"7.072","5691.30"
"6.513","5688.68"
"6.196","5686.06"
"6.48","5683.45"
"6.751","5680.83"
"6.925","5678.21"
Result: 1.3 angstrom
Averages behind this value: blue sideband 6.97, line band 6.8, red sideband 7.88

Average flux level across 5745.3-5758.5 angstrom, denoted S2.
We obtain 7.78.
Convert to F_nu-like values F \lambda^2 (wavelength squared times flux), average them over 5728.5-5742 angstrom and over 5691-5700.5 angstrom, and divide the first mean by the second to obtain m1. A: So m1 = 1.12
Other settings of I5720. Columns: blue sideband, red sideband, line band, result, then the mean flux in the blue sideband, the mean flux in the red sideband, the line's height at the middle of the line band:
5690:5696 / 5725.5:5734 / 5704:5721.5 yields 1.75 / 7.18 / 7.63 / 7.42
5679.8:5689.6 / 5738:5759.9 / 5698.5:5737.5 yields 0.64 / 6.48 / 7.87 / 7.2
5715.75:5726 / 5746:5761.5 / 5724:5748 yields -2.09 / 6.69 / 7.76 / 7.18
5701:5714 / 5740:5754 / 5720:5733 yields 0.16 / 6.77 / 7.8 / 7.27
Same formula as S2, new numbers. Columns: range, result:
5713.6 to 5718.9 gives 6.86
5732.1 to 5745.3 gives 8.03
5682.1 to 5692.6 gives 6.57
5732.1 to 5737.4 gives 7.96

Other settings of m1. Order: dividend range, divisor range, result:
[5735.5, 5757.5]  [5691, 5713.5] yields 1.15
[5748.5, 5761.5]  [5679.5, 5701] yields 1.16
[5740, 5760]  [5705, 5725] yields 1.19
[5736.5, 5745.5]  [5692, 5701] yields 1.13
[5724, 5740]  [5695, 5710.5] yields 1.11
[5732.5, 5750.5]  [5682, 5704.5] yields 1.17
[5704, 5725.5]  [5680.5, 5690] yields 1.04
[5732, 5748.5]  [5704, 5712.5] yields 1.21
